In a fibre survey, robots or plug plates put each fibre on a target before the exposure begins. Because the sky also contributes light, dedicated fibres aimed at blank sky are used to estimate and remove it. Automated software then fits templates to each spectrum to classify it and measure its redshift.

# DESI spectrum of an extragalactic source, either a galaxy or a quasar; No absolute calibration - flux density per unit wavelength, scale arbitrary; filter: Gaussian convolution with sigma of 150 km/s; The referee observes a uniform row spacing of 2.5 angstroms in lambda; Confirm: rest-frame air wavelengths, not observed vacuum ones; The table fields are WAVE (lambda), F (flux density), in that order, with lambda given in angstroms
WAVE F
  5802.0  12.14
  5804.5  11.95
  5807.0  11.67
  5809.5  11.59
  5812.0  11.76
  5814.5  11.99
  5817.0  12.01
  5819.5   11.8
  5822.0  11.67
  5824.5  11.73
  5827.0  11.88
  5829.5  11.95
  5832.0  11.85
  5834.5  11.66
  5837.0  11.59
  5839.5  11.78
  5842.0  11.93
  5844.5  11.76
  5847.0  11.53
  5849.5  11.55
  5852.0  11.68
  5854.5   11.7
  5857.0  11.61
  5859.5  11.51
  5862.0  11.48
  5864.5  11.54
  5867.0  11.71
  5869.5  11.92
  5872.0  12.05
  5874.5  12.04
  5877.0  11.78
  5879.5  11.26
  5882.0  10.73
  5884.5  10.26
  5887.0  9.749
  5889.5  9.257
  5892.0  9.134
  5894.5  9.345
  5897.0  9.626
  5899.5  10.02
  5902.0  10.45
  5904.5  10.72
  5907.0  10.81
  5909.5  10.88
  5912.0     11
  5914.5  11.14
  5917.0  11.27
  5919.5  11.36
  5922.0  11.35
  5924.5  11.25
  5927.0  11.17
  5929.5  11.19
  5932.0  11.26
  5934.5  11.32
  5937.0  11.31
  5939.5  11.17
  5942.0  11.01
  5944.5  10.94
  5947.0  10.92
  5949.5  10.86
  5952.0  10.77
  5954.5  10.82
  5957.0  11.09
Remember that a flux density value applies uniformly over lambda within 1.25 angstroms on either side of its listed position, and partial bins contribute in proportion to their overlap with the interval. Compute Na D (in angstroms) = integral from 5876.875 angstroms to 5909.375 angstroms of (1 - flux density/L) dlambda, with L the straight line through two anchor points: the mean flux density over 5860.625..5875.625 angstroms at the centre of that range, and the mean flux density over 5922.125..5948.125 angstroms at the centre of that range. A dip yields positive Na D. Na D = 3.78 angstroms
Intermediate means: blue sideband 11.8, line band 10.2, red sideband 11.2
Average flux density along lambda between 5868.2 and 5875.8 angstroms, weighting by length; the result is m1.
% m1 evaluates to 12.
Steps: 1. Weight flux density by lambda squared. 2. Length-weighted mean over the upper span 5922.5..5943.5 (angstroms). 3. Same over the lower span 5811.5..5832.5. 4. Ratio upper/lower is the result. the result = 0.98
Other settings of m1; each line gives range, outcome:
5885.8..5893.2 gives 9.38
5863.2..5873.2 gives 11.8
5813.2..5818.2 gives 12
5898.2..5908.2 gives 10.5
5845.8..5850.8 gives 11.5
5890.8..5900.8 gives 9.54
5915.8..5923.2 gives 11.3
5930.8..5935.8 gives 11.3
